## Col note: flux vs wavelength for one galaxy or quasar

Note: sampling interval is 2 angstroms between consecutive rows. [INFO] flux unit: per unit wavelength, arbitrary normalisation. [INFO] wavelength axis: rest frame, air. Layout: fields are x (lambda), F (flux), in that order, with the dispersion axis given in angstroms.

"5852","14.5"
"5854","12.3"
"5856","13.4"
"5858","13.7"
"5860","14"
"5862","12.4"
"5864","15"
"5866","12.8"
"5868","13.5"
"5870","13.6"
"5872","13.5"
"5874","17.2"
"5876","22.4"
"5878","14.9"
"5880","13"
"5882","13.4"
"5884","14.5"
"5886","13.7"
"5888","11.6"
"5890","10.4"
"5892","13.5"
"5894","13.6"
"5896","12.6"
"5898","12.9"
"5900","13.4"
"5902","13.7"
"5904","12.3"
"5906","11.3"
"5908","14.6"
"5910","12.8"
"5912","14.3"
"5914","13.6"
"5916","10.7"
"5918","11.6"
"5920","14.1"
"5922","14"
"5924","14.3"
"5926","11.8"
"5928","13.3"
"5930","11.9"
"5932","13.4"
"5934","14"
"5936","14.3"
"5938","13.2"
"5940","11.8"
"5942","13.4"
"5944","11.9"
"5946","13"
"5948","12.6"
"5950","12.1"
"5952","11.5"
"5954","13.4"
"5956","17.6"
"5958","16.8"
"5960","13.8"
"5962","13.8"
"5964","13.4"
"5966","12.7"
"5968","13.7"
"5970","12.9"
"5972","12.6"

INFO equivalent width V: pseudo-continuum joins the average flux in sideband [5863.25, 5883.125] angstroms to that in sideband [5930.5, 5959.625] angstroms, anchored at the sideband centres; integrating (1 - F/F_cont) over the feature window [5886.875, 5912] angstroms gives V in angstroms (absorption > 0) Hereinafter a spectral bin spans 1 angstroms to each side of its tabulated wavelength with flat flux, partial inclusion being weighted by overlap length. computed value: 2.8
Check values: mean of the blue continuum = 14.9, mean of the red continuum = 13.5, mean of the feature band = 12.8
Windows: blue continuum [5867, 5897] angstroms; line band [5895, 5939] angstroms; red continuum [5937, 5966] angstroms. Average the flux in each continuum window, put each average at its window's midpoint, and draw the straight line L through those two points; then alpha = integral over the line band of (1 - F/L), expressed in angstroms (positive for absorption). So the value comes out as 2.1 angstroms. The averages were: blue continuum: 14.1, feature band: 13.1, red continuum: 13.4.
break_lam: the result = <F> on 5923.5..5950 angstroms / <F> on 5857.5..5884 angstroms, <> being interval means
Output 0.9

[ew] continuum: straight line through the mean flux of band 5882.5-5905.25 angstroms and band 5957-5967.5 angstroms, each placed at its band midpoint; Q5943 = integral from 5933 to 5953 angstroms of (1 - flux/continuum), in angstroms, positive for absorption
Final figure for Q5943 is 1.4 angstroms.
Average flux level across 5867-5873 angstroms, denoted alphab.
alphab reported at 13.5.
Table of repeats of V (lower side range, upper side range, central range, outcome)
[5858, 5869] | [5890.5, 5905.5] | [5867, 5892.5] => -1.85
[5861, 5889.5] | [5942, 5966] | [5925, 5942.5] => 0.98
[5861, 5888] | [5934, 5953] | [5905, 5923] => 0.63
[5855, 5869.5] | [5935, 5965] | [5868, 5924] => -0.33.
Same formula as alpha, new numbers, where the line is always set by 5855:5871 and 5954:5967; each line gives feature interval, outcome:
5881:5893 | 0.8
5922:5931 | 0.8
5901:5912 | 0.7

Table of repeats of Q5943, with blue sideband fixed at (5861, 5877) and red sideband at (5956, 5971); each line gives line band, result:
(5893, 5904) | 1.2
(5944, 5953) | 1.3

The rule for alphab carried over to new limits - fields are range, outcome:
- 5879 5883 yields 13.2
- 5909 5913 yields 13.6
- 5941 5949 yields 12.7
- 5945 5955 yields 12.5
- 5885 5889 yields 12.6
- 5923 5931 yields 12.8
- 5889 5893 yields 11.9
